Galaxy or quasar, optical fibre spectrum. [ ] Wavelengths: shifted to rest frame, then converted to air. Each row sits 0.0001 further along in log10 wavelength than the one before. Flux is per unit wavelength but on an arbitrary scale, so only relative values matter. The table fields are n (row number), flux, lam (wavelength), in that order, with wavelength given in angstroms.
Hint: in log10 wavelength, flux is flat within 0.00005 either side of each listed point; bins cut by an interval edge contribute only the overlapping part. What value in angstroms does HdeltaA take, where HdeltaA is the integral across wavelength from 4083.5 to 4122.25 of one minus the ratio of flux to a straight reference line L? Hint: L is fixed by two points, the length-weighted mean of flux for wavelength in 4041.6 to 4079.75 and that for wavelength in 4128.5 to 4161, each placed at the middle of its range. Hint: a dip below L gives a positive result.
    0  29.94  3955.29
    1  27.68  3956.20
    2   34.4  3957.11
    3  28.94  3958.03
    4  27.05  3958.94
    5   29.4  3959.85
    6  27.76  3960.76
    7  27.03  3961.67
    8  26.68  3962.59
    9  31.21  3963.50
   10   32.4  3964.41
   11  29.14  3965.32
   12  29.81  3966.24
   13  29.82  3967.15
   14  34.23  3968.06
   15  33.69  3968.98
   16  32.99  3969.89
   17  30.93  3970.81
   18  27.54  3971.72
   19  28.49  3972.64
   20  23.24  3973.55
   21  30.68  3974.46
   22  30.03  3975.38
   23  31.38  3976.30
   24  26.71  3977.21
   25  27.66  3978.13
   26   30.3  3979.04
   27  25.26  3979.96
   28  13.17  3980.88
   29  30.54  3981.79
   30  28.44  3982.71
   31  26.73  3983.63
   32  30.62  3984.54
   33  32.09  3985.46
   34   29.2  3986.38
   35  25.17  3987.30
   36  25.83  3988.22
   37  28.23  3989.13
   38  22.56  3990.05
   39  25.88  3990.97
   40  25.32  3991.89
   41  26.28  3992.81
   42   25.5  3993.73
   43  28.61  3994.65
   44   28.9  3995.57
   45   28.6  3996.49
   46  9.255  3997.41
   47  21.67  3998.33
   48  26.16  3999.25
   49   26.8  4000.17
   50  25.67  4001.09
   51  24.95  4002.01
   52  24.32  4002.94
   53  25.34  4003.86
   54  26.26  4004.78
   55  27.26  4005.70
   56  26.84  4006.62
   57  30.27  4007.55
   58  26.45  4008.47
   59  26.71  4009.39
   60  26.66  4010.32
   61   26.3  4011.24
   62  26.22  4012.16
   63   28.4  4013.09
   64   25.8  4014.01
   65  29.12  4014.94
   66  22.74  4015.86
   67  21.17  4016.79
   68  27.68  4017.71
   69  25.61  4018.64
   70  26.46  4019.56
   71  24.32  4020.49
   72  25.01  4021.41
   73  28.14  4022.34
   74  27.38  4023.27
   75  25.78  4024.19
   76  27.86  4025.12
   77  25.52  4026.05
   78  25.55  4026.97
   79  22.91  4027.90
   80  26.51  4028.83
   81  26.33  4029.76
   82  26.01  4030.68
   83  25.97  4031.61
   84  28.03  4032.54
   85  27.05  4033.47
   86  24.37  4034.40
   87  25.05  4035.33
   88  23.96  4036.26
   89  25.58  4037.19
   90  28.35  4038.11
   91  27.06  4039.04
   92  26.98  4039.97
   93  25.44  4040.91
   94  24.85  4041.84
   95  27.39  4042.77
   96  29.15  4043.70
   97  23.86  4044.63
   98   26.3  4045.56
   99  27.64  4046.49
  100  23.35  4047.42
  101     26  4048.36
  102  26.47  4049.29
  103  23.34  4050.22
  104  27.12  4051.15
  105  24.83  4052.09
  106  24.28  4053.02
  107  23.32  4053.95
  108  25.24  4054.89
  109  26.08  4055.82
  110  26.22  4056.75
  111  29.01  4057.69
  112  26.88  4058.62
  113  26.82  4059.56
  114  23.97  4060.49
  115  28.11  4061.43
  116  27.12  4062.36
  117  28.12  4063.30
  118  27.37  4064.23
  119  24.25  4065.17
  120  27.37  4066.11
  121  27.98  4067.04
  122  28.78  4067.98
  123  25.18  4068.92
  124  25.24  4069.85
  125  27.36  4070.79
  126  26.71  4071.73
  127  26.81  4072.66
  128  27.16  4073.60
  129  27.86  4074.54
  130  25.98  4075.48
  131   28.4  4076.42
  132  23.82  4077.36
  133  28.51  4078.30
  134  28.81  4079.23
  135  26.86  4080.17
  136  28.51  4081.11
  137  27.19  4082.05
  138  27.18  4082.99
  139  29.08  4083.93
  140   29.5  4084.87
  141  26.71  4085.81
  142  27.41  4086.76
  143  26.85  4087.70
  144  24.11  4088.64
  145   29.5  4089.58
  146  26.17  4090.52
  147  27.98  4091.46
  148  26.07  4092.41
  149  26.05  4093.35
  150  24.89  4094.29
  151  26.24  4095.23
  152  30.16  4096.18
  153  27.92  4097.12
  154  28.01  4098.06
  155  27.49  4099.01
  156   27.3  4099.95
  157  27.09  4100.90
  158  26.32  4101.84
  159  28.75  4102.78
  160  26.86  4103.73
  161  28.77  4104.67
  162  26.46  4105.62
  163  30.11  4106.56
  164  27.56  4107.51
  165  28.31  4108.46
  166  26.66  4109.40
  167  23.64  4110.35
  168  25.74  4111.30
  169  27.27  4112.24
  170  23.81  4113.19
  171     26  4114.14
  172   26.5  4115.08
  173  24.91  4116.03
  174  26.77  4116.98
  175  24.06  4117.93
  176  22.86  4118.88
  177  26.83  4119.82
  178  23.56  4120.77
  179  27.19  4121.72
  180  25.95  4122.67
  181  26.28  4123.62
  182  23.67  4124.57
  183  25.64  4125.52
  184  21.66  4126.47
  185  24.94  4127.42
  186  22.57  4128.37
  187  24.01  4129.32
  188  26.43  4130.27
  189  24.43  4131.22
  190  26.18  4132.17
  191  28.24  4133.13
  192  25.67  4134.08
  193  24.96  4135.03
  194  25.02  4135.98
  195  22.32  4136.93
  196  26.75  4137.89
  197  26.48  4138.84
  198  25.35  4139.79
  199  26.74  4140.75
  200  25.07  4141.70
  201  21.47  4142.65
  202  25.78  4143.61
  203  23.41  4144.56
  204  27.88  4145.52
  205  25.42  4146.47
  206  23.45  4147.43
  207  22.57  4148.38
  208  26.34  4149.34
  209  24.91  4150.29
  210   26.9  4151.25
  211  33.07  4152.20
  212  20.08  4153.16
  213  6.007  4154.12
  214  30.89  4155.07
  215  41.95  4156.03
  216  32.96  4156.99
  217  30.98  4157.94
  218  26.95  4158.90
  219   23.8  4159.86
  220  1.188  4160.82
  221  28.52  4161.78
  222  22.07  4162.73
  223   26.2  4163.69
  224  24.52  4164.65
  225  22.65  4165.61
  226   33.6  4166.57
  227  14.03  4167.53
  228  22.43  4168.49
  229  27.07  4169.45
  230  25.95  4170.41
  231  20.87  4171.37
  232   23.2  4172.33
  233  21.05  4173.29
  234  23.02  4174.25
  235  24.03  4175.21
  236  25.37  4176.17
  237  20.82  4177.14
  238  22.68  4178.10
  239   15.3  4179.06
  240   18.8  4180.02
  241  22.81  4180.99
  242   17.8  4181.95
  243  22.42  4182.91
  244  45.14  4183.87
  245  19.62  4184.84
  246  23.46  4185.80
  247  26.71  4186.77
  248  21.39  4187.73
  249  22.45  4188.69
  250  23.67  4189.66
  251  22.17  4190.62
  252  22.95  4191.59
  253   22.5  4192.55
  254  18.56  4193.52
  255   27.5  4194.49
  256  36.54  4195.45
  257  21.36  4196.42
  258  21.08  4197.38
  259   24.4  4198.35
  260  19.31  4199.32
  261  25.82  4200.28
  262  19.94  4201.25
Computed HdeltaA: -1.3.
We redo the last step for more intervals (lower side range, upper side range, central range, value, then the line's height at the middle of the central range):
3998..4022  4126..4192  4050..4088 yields -2.2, 25.3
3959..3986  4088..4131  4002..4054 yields 3.3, 27.8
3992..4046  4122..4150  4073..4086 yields -1.1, 25.4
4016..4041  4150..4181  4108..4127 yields -0.7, 24.5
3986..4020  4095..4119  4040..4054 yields 0.3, 26.2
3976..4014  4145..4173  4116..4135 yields -0.1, 25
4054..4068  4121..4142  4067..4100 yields -1.2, 26.2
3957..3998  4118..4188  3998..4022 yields 1.1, 27.2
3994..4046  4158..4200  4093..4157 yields -4.6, 24.2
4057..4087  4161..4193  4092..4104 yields -0.4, 26.2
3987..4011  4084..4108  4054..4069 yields 0.0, 26.8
